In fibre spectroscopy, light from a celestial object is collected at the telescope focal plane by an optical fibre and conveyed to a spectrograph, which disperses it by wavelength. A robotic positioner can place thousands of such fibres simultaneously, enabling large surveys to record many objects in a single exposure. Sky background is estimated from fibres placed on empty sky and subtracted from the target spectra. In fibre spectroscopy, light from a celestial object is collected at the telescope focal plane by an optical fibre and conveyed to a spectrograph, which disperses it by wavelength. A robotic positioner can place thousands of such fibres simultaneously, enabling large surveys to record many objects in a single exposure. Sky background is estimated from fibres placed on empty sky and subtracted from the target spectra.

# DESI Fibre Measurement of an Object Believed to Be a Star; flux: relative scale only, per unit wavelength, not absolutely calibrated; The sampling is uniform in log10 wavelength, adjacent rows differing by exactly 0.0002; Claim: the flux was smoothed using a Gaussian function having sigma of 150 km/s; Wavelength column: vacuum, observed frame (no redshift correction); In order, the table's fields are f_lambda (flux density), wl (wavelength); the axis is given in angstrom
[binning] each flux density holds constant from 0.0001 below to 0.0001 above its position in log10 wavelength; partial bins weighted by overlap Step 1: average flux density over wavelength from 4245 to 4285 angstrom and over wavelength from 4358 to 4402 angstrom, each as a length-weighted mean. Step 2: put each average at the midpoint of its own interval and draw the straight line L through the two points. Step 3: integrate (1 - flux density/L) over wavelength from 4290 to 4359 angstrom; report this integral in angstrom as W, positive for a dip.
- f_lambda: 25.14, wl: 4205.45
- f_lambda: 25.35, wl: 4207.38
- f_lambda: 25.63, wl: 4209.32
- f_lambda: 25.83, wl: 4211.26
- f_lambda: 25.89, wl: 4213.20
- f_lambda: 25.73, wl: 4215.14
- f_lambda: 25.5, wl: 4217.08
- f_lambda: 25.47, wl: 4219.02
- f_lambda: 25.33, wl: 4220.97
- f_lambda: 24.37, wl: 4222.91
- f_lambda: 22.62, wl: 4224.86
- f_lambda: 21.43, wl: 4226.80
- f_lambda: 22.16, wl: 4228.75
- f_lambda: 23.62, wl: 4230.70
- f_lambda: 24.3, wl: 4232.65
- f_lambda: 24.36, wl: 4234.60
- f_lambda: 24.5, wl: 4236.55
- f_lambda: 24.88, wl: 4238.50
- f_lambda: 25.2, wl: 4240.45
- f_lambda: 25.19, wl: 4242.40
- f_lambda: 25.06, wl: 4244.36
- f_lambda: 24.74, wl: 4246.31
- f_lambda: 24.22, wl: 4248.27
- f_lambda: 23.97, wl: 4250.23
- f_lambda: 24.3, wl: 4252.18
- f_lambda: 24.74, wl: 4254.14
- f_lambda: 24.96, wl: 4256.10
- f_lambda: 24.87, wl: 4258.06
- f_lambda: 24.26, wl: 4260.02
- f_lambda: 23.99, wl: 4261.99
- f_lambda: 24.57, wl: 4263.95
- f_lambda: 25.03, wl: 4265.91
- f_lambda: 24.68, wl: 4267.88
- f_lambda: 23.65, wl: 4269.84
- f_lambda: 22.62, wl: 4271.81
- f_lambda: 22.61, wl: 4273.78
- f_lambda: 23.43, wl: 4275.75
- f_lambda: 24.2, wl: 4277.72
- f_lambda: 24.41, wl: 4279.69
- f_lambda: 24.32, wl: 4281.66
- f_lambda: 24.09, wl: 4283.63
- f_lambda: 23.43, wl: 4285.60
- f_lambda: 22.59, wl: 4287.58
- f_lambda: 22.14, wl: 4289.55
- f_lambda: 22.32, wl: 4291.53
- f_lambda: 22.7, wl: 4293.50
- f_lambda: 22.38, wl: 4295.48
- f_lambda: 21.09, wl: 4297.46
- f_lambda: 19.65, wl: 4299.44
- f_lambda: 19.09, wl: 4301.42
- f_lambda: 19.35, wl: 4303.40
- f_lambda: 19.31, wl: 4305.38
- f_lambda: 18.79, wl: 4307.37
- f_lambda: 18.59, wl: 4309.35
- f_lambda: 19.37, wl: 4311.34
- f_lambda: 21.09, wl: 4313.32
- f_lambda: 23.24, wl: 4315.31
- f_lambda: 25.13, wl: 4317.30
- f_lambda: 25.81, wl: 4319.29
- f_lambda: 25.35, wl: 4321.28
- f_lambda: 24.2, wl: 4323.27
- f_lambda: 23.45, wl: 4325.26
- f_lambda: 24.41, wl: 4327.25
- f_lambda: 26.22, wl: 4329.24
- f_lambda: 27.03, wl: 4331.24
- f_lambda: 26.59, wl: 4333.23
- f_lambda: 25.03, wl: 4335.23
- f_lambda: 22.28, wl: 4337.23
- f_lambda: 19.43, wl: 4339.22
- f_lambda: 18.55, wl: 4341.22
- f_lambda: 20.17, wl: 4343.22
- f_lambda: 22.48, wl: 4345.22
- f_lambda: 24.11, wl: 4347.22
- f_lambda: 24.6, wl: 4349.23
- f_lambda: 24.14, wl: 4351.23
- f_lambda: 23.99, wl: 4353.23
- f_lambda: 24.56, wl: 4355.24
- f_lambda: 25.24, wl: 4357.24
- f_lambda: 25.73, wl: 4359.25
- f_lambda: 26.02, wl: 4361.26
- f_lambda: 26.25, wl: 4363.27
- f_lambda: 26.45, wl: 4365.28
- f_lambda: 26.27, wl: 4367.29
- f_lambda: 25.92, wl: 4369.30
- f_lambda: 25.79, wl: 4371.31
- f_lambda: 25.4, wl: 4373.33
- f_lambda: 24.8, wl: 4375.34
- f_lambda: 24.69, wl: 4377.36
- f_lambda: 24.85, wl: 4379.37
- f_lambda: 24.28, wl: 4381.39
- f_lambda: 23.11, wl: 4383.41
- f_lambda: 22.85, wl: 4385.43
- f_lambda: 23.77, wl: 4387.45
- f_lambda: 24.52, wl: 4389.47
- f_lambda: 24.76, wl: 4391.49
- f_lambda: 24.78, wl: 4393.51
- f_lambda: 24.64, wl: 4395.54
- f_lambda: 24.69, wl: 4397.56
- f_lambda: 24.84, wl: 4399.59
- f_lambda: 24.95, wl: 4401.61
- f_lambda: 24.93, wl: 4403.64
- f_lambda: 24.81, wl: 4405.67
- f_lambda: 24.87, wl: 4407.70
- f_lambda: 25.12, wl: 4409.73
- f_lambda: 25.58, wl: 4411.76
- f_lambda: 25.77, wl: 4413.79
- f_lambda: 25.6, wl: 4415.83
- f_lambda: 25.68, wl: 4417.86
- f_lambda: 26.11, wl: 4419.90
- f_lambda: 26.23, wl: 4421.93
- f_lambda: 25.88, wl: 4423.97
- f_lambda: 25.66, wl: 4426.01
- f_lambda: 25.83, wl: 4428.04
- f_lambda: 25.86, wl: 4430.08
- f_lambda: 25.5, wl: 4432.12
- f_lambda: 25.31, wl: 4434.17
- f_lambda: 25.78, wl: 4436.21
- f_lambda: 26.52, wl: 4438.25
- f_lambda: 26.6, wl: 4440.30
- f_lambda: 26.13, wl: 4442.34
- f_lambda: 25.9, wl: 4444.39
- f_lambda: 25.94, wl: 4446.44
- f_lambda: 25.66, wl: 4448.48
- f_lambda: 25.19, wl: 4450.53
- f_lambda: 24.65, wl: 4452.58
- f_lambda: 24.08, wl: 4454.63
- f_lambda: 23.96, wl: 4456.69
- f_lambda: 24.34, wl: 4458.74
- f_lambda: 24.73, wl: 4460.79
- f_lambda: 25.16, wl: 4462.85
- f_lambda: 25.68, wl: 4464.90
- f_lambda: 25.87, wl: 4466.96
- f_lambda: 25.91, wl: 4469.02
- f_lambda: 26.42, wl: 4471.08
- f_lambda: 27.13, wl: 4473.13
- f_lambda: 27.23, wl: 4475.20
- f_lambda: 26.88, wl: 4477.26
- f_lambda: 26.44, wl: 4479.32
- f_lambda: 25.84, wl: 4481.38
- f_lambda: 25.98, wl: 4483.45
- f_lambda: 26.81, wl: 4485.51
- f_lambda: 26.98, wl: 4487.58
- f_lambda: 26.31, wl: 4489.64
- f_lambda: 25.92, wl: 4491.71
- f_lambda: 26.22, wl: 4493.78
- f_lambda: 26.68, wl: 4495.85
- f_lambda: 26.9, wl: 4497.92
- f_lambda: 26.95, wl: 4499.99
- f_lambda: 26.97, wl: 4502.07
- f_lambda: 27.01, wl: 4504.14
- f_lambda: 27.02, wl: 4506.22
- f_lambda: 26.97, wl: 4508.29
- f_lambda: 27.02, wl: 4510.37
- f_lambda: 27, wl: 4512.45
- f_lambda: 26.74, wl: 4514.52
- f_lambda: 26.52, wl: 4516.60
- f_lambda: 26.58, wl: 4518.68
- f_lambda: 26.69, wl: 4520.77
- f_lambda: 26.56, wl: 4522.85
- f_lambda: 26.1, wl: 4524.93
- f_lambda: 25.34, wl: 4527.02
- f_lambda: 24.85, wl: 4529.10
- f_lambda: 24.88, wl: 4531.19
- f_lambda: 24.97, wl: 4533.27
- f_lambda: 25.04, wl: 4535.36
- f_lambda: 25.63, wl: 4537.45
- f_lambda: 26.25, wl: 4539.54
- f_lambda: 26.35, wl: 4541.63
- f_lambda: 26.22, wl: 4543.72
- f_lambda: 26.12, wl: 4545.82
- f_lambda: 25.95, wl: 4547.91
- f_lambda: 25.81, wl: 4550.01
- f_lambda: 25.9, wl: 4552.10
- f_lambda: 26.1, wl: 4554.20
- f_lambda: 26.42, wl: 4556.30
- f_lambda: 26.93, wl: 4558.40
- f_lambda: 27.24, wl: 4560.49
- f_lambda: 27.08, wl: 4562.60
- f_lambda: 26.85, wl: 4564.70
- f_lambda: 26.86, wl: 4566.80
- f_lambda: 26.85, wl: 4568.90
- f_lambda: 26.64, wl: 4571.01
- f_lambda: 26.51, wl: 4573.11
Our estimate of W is 5.4 angstrom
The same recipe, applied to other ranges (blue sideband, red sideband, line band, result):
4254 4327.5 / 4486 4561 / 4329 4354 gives 0.3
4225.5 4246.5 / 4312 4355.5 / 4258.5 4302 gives 1.4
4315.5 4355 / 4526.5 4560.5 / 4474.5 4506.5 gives -1.6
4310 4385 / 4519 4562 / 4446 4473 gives 0.0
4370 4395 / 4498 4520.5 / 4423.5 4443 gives -0.4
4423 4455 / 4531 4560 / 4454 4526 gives -1.3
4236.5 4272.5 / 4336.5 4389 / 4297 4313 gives 3.2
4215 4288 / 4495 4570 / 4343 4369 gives 0.2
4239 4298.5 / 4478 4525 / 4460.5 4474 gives 0.2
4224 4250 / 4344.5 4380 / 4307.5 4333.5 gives 1.2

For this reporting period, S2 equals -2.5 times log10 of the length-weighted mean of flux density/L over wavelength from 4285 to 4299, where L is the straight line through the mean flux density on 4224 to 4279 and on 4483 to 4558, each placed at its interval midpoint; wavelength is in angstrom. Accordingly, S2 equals 0.101 mag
